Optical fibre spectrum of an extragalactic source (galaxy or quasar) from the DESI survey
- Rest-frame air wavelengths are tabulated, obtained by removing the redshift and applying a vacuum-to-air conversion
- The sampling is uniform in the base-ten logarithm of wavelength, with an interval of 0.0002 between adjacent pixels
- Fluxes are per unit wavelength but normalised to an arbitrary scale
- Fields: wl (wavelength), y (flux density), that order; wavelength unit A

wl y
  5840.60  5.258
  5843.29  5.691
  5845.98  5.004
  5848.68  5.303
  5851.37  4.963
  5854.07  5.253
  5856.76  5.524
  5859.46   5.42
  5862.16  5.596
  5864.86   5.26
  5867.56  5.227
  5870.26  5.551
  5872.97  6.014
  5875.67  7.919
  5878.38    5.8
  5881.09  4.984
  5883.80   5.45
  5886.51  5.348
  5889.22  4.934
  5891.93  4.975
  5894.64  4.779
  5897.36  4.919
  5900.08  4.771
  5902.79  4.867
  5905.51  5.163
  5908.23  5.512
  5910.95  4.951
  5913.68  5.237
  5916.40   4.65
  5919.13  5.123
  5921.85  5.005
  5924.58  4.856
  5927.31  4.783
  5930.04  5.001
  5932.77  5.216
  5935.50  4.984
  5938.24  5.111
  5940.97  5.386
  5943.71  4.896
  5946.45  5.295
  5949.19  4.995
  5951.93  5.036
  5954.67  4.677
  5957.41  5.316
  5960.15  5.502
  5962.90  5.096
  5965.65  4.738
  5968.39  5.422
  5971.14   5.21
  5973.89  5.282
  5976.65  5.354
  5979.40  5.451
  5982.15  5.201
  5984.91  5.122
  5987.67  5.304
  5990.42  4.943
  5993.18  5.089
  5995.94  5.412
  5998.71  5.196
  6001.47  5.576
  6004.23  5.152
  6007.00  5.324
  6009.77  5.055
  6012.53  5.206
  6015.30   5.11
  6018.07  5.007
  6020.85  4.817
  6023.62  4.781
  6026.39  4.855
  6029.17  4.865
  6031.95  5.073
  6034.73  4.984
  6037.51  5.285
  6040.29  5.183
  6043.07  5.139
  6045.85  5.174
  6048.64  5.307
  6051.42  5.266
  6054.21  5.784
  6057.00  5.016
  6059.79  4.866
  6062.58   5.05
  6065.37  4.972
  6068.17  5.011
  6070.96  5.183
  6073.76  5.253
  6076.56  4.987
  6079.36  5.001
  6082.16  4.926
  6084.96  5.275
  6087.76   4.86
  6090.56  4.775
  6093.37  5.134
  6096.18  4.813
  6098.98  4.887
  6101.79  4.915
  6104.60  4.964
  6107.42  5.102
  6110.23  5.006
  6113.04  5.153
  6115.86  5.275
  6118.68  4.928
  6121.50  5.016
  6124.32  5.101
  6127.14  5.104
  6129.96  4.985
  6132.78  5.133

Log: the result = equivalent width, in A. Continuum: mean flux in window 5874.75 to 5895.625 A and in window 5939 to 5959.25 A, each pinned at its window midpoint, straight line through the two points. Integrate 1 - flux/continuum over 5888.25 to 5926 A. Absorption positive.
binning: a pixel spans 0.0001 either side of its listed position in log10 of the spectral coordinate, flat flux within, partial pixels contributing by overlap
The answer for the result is 2.6 A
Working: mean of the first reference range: 5.49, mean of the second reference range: 5.1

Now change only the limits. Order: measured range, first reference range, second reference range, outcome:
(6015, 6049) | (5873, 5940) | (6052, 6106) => 0.32 A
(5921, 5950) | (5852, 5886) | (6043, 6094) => 2.19 A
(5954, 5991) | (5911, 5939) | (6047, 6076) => -1.10 A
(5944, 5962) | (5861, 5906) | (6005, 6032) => 0.25 A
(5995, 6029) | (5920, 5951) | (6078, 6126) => -0.54 A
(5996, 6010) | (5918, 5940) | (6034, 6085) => -0.57 A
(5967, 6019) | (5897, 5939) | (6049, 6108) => -2.11 A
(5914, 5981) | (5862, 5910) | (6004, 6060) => 2.11 A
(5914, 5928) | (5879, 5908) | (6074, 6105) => 0.36 A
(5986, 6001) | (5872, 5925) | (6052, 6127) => -0.15 A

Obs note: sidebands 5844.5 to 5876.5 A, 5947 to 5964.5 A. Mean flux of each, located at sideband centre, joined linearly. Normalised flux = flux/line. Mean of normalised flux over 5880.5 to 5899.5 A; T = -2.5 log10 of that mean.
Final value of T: 0.08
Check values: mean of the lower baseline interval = 5.55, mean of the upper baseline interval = 5.11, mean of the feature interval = 5.05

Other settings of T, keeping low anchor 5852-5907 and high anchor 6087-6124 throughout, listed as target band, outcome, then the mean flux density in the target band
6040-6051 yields -0.02 mag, 5.21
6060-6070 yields 0.01 mag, 5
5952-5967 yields 0.04 mag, 5.06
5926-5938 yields 0.06 mag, 5.01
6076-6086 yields 0.00 mag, 5.04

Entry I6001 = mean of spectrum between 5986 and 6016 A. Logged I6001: 5.22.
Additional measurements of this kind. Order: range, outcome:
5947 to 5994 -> 5.17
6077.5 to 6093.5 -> 4.98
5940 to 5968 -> 5.1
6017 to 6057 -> 5.11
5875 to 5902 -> 5.31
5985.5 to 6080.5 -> 5.12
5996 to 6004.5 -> 5.34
